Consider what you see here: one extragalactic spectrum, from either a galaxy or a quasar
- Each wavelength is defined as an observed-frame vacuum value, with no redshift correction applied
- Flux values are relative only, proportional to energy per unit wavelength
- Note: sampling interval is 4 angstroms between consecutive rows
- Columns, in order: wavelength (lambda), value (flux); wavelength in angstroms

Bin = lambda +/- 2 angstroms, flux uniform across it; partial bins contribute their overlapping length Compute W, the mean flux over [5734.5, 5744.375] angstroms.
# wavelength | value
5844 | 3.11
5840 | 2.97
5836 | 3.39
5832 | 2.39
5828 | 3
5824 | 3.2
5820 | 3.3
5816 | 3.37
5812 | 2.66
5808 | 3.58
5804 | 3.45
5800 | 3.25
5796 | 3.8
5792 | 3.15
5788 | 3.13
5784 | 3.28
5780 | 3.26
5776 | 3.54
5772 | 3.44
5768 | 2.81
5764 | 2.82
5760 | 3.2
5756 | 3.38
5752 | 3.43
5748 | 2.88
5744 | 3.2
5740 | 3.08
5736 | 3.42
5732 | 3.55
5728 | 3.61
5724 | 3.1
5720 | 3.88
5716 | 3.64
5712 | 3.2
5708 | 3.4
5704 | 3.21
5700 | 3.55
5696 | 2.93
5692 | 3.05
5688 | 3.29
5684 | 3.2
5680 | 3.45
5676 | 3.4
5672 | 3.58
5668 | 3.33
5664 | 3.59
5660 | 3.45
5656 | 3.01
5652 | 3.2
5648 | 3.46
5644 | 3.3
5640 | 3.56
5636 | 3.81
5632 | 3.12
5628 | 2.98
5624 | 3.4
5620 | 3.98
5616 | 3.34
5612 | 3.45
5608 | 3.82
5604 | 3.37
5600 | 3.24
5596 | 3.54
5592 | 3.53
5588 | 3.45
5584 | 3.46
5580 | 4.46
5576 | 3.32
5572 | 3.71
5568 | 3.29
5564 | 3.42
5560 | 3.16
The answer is 3.23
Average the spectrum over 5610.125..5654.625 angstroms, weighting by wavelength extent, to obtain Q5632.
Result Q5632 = 3.41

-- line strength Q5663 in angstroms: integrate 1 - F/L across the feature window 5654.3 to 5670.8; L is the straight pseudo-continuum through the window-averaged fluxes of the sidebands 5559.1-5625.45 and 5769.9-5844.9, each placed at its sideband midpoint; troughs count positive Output 0.34 angstroms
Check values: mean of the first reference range 3.53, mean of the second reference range 3.23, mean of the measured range 3.36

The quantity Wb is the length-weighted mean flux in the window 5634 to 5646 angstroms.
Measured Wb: 3.56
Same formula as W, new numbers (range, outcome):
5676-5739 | 3.36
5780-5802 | 3.32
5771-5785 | 3.38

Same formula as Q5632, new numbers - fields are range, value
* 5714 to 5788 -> 3.3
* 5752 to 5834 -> 3.21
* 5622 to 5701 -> 3.33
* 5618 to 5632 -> 3.41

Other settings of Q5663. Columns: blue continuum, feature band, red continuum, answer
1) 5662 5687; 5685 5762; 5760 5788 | -0.2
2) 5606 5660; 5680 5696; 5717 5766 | 0.8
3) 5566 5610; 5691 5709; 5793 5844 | 0.8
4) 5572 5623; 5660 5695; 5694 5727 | 0.8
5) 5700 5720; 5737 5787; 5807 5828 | 1.7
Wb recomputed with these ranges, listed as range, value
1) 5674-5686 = 3.35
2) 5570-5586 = 3.74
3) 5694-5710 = 3.27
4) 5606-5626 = 3.6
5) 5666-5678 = 3.44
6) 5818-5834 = 2.97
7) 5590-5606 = 3.42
